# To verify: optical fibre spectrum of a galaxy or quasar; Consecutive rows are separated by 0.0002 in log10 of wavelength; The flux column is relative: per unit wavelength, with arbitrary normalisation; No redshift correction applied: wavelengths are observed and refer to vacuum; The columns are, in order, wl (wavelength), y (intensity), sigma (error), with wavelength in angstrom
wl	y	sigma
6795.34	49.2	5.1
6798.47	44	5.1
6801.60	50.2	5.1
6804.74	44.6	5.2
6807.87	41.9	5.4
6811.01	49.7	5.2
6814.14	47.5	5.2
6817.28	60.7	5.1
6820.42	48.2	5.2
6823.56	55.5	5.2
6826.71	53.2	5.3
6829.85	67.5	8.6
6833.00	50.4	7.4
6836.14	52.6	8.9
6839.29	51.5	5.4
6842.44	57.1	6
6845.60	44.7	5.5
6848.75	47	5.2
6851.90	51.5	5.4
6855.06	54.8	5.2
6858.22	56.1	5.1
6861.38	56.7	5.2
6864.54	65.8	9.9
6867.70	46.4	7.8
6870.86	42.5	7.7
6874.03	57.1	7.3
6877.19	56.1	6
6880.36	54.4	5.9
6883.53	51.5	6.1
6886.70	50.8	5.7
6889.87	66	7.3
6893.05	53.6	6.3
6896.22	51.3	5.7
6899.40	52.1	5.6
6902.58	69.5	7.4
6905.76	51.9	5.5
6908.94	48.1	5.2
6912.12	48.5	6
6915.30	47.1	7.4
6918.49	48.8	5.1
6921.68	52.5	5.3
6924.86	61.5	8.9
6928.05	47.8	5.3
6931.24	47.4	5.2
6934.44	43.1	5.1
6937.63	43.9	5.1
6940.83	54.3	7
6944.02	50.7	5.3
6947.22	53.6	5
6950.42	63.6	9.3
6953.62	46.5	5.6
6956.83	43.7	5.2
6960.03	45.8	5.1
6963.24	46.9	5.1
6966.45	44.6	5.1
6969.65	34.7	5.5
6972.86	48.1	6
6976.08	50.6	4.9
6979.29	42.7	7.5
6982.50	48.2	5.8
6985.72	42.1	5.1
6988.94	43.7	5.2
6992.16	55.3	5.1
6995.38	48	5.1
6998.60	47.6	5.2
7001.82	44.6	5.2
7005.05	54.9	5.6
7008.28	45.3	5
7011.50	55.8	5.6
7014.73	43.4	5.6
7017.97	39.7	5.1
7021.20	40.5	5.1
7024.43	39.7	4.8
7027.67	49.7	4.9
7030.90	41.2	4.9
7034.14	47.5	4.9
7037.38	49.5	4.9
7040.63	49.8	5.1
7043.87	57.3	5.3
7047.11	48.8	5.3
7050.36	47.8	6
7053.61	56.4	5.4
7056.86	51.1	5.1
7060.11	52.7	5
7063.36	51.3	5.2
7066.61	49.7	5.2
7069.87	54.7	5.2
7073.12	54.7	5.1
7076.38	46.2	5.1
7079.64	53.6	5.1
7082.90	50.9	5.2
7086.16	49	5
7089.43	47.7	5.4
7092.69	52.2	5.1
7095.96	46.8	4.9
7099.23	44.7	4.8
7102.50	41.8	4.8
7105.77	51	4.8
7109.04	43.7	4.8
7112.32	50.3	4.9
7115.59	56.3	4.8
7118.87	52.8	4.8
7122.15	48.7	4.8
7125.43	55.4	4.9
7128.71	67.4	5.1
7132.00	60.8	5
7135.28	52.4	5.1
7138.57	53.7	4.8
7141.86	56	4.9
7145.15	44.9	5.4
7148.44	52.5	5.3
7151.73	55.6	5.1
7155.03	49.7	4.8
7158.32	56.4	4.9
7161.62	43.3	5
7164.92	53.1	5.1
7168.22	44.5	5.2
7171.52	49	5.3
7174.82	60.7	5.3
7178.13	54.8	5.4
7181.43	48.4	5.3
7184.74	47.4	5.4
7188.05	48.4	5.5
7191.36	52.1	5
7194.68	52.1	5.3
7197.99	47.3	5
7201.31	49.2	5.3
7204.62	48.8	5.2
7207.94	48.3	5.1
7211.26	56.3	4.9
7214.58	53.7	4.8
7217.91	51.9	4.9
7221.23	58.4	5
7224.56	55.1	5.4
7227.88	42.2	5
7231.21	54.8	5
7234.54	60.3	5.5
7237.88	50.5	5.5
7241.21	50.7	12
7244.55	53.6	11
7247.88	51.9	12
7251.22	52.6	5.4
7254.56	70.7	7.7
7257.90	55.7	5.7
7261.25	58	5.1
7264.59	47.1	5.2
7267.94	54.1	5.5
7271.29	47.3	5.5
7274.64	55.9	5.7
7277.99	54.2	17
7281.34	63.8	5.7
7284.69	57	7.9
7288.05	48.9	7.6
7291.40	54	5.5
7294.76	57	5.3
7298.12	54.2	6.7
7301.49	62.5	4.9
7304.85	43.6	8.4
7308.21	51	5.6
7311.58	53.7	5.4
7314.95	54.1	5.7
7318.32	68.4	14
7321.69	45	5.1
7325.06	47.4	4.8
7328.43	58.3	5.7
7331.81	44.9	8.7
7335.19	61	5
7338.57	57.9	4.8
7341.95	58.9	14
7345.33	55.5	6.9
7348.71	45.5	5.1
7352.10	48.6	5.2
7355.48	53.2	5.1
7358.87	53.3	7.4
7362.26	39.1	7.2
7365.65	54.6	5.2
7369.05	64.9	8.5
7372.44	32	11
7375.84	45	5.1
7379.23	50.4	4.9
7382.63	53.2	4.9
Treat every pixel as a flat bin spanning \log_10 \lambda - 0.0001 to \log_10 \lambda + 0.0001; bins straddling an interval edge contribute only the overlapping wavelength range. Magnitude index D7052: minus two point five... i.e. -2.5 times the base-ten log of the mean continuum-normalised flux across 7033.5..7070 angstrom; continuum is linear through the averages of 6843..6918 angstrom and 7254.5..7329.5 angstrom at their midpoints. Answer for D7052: 0.05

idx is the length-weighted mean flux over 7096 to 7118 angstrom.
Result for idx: 48.1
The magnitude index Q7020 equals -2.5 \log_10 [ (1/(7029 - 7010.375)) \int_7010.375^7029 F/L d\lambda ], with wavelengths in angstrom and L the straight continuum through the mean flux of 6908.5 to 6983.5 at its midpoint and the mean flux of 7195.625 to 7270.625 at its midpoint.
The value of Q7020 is 0.12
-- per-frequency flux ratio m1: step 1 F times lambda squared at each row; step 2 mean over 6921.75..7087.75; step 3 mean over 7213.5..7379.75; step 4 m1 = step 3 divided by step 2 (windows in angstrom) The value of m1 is 1.2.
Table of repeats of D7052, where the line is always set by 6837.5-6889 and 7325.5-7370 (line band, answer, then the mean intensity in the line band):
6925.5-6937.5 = 0.13 mag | 47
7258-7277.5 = 0.01 mag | 52.8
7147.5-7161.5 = 0.01 mag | 52.5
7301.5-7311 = 0.05 mag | 50.7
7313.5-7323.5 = -0.05 mag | 55.8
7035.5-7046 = 0.02 mag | 51.9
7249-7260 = -0.12 mag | 59.2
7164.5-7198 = 0.05 mag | 50.8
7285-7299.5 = -0.01 mag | 53.8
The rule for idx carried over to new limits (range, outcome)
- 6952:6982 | 45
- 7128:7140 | 58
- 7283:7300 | 54.3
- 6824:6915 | 53.8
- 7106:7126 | 51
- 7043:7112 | 50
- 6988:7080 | 49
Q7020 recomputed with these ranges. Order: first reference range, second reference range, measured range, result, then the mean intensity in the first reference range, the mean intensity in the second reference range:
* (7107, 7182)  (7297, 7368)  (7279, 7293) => -0.060 mag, 52.7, 53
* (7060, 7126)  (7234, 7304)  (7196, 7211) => 0.084 mag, 50.1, 55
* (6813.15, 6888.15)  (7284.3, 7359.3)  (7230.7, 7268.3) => -0.029 mag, 53.4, 53.6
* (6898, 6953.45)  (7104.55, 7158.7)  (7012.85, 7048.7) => 0.142 mag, 51.9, 53.3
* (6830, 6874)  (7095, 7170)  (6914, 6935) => 0.049 mag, 52.8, 51.4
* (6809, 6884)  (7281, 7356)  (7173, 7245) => 0.036 mag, 53.2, 53.9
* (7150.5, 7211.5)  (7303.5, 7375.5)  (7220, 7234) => -0.043 mag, 50.6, 51.8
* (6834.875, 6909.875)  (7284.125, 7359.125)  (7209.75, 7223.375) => -0.028 mag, 53.8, 53.6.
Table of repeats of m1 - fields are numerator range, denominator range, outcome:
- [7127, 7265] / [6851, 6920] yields 1.08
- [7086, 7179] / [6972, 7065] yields 1.11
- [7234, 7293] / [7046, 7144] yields 1.11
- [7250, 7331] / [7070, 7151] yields 1.12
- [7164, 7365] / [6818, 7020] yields 1.15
